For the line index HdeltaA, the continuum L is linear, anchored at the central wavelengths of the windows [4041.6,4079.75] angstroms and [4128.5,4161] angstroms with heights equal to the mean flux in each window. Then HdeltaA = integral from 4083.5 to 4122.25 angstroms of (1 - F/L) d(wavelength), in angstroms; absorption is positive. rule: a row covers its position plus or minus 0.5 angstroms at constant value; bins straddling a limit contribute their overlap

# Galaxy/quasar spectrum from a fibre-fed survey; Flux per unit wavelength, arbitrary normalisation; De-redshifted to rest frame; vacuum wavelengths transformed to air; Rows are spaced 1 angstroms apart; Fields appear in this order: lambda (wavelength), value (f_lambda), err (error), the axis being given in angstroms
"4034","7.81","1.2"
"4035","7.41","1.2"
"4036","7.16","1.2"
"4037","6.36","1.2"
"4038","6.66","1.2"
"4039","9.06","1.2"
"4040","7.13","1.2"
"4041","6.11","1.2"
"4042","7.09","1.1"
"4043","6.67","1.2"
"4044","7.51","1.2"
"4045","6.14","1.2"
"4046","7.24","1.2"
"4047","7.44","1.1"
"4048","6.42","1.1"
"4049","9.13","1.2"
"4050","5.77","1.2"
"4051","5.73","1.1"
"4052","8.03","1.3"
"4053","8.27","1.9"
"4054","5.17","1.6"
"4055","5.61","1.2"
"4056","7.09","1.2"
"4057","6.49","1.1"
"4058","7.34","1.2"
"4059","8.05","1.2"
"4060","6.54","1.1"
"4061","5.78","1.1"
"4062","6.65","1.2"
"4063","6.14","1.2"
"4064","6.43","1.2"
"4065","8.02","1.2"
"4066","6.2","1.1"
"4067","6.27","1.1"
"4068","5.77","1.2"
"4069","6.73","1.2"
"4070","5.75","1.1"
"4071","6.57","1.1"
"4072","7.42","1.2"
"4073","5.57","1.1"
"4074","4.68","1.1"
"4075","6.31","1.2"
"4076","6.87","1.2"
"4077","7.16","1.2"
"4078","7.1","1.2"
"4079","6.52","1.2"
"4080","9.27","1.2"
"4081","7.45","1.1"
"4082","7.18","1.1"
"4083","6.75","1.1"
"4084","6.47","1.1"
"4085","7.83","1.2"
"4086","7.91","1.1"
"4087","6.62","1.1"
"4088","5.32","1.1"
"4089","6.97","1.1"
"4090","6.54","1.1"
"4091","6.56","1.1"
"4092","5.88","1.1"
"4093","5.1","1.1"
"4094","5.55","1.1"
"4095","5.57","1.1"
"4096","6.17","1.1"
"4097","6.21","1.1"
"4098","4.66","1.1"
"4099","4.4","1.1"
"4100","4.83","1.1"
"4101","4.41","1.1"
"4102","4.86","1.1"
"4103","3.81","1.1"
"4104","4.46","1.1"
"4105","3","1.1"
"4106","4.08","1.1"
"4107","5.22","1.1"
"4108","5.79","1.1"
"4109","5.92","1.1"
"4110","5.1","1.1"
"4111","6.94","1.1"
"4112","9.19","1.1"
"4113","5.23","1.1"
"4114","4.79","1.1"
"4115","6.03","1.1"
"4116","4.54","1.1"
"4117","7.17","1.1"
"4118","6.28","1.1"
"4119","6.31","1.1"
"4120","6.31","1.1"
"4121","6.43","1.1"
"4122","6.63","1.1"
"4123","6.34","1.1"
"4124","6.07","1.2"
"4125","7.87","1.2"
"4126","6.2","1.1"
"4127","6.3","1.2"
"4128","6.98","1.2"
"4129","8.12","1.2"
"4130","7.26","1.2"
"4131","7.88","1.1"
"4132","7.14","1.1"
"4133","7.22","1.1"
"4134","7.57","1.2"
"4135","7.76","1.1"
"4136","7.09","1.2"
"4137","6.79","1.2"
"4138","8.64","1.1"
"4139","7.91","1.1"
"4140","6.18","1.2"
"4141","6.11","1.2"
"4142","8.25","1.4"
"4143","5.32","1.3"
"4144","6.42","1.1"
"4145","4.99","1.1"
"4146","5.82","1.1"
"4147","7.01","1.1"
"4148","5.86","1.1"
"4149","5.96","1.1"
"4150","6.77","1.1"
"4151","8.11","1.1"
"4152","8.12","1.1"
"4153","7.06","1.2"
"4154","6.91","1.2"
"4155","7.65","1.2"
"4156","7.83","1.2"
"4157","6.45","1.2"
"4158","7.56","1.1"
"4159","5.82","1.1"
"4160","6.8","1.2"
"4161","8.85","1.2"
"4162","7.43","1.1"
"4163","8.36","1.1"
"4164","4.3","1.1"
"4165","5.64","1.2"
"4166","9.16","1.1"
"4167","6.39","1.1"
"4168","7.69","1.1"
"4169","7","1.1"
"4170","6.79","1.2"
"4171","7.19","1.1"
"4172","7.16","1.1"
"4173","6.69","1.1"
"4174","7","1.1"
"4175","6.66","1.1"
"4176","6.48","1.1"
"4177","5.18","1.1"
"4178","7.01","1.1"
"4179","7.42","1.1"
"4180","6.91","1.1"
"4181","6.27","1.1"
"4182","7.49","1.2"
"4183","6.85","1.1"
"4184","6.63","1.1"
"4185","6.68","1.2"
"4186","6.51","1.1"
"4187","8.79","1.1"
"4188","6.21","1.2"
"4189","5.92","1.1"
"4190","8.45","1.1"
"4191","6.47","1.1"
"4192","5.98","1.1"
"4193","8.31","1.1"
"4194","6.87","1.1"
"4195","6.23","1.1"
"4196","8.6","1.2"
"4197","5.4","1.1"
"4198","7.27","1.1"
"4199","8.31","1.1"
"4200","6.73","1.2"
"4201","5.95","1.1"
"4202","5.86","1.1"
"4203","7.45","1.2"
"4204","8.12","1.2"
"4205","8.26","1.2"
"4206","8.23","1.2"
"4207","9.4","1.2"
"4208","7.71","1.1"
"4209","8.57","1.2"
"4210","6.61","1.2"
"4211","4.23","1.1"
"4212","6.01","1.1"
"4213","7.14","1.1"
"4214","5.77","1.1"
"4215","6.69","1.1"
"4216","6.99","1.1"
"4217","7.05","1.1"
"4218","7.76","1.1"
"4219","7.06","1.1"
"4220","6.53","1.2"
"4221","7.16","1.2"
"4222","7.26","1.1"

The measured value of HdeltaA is 6.2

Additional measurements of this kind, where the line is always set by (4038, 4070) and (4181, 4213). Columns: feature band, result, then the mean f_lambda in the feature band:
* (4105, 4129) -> 2.8 angstroms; 6.14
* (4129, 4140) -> -0.8 angstroms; 7.49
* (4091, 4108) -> 4.8 angstroms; 4.96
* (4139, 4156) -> 0.6 angstroms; 6.73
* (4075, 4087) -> -0.7 angstroms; 7.25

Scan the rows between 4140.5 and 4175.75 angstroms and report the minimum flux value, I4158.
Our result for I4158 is 4.3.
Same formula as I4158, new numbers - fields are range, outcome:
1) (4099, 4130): 3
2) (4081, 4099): 4.4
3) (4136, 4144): 5.32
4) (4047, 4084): 4.68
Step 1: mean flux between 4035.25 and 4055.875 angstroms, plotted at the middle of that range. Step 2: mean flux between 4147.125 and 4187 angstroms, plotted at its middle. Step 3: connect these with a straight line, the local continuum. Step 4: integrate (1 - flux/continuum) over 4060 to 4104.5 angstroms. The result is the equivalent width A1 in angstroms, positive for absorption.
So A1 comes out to 4.8 angstroms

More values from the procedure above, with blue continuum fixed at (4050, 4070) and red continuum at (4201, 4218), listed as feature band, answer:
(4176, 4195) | 0.5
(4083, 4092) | 0.0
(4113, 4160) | 0.7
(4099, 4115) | 3.8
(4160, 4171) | -0.3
